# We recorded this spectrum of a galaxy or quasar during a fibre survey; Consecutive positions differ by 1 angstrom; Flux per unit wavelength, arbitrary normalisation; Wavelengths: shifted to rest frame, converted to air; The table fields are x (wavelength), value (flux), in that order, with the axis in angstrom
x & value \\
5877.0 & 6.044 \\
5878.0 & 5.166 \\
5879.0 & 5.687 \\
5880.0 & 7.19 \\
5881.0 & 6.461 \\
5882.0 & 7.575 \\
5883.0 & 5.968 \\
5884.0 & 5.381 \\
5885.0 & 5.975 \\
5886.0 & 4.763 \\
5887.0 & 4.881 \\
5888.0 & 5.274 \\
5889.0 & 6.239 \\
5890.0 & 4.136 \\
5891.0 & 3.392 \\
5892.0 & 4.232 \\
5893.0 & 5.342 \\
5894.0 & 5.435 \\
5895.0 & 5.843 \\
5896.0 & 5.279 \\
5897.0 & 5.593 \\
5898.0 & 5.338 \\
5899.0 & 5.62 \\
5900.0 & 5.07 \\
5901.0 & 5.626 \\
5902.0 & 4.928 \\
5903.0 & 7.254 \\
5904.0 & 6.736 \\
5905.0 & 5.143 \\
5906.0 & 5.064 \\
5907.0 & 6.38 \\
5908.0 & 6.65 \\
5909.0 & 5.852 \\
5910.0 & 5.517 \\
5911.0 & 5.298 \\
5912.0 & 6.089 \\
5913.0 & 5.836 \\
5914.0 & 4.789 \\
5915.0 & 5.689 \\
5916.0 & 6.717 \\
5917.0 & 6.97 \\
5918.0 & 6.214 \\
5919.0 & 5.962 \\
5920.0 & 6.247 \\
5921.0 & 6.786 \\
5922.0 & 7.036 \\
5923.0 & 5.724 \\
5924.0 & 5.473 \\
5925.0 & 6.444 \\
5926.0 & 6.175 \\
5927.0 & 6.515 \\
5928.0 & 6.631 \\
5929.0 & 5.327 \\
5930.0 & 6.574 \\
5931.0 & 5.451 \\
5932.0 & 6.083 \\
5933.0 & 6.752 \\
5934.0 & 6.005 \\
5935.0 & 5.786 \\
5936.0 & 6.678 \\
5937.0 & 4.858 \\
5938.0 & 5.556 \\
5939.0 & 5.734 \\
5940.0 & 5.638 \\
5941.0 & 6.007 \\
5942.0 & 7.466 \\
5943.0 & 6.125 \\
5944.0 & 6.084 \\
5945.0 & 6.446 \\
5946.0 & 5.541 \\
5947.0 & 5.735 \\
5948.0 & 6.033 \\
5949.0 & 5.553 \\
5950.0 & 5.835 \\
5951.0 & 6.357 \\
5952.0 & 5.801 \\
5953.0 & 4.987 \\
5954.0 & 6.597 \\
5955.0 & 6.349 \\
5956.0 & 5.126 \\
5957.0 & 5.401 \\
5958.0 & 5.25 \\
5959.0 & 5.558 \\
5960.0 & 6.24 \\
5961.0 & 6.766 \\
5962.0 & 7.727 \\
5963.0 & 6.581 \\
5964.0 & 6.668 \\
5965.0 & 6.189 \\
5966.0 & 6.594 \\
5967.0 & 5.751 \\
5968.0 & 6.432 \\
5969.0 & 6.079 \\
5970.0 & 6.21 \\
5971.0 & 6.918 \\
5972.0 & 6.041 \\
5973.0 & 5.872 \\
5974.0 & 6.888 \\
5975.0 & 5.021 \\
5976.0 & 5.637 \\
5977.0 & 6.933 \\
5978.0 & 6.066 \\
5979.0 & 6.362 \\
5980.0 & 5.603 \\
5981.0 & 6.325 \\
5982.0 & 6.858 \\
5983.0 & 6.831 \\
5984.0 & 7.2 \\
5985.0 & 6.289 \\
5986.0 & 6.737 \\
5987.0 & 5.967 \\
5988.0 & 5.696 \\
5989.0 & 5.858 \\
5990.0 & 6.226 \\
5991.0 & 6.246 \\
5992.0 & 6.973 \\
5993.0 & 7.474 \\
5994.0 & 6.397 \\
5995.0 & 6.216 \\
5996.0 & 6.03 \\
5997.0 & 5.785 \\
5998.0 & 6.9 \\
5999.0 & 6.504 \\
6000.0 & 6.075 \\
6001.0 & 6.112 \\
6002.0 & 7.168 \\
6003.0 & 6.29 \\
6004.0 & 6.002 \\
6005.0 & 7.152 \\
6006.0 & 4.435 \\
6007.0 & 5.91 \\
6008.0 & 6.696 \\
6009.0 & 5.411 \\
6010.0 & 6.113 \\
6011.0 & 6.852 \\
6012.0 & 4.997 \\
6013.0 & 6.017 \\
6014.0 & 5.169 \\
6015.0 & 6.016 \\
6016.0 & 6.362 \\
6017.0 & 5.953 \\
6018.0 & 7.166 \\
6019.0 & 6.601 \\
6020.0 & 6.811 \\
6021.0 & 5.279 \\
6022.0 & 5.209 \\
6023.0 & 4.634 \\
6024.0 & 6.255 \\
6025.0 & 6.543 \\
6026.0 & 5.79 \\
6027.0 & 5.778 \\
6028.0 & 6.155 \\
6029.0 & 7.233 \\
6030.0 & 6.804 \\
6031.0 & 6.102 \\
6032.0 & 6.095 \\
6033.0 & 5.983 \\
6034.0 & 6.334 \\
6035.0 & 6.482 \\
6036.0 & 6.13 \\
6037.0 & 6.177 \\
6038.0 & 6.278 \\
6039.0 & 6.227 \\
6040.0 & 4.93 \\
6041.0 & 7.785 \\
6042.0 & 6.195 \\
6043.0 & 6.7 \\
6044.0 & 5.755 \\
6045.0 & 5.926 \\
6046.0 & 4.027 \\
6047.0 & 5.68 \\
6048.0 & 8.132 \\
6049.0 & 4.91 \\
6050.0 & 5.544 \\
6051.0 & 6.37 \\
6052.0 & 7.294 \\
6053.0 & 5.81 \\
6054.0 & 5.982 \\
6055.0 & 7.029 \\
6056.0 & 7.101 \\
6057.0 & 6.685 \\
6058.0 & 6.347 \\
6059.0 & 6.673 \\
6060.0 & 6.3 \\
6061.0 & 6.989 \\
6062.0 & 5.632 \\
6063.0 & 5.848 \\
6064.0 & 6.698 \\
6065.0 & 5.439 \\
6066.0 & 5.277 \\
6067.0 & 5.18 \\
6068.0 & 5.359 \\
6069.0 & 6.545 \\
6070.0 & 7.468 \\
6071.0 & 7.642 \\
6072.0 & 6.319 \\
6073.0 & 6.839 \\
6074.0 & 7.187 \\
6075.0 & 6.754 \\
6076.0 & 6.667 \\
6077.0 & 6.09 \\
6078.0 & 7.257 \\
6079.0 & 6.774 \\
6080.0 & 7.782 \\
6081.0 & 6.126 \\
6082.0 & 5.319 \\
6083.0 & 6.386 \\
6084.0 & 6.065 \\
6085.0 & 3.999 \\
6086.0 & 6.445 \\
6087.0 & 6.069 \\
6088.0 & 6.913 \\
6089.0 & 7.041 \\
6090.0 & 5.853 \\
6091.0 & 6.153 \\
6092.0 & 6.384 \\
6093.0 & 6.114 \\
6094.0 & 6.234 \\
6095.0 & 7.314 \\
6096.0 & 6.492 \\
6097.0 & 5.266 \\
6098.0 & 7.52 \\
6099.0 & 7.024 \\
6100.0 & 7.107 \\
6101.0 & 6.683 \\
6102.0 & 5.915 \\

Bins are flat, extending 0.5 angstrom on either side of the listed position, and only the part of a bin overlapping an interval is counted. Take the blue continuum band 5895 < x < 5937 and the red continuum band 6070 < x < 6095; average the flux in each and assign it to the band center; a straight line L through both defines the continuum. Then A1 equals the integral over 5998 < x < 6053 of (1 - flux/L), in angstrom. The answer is 1.5 angstrom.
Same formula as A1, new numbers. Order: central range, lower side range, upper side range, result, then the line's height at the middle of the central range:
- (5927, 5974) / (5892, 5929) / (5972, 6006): 0.2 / 6.11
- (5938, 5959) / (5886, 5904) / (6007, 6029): -1.1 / 5.61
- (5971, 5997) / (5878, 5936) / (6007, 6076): -1.1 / 6.05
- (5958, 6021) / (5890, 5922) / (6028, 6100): -2.5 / 6.04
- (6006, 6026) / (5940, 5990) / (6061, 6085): 0.9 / 6.25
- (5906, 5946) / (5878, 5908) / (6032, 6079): -2.3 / 5.74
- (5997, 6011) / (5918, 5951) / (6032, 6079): 0.0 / 6.21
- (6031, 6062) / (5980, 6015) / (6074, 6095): 0.3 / 6.31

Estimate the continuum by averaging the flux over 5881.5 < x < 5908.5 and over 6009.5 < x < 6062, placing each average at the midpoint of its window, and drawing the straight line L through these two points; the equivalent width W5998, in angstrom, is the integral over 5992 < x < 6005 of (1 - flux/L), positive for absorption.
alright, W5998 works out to -1.0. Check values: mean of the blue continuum 5.52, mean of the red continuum 6.18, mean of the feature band 6.46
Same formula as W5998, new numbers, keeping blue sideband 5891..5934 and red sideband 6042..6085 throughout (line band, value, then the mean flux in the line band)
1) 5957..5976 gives -0.6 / 6.23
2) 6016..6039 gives 0.1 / 6.18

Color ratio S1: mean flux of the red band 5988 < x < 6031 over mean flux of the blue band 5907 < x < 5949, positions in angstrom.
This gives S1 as 1.0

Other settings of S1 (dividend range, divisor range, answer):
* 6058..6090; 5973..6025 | 1.03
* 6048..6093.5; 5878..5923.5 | 1.10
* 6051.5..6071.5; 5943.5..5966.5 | 1.05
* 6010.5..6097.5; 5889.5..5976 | 1.05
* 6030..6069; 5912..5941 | 1.02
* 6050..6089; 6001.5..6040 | 1.05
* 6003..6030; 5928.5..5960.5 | 1.02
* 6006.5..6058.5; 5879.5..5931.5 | 1.06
